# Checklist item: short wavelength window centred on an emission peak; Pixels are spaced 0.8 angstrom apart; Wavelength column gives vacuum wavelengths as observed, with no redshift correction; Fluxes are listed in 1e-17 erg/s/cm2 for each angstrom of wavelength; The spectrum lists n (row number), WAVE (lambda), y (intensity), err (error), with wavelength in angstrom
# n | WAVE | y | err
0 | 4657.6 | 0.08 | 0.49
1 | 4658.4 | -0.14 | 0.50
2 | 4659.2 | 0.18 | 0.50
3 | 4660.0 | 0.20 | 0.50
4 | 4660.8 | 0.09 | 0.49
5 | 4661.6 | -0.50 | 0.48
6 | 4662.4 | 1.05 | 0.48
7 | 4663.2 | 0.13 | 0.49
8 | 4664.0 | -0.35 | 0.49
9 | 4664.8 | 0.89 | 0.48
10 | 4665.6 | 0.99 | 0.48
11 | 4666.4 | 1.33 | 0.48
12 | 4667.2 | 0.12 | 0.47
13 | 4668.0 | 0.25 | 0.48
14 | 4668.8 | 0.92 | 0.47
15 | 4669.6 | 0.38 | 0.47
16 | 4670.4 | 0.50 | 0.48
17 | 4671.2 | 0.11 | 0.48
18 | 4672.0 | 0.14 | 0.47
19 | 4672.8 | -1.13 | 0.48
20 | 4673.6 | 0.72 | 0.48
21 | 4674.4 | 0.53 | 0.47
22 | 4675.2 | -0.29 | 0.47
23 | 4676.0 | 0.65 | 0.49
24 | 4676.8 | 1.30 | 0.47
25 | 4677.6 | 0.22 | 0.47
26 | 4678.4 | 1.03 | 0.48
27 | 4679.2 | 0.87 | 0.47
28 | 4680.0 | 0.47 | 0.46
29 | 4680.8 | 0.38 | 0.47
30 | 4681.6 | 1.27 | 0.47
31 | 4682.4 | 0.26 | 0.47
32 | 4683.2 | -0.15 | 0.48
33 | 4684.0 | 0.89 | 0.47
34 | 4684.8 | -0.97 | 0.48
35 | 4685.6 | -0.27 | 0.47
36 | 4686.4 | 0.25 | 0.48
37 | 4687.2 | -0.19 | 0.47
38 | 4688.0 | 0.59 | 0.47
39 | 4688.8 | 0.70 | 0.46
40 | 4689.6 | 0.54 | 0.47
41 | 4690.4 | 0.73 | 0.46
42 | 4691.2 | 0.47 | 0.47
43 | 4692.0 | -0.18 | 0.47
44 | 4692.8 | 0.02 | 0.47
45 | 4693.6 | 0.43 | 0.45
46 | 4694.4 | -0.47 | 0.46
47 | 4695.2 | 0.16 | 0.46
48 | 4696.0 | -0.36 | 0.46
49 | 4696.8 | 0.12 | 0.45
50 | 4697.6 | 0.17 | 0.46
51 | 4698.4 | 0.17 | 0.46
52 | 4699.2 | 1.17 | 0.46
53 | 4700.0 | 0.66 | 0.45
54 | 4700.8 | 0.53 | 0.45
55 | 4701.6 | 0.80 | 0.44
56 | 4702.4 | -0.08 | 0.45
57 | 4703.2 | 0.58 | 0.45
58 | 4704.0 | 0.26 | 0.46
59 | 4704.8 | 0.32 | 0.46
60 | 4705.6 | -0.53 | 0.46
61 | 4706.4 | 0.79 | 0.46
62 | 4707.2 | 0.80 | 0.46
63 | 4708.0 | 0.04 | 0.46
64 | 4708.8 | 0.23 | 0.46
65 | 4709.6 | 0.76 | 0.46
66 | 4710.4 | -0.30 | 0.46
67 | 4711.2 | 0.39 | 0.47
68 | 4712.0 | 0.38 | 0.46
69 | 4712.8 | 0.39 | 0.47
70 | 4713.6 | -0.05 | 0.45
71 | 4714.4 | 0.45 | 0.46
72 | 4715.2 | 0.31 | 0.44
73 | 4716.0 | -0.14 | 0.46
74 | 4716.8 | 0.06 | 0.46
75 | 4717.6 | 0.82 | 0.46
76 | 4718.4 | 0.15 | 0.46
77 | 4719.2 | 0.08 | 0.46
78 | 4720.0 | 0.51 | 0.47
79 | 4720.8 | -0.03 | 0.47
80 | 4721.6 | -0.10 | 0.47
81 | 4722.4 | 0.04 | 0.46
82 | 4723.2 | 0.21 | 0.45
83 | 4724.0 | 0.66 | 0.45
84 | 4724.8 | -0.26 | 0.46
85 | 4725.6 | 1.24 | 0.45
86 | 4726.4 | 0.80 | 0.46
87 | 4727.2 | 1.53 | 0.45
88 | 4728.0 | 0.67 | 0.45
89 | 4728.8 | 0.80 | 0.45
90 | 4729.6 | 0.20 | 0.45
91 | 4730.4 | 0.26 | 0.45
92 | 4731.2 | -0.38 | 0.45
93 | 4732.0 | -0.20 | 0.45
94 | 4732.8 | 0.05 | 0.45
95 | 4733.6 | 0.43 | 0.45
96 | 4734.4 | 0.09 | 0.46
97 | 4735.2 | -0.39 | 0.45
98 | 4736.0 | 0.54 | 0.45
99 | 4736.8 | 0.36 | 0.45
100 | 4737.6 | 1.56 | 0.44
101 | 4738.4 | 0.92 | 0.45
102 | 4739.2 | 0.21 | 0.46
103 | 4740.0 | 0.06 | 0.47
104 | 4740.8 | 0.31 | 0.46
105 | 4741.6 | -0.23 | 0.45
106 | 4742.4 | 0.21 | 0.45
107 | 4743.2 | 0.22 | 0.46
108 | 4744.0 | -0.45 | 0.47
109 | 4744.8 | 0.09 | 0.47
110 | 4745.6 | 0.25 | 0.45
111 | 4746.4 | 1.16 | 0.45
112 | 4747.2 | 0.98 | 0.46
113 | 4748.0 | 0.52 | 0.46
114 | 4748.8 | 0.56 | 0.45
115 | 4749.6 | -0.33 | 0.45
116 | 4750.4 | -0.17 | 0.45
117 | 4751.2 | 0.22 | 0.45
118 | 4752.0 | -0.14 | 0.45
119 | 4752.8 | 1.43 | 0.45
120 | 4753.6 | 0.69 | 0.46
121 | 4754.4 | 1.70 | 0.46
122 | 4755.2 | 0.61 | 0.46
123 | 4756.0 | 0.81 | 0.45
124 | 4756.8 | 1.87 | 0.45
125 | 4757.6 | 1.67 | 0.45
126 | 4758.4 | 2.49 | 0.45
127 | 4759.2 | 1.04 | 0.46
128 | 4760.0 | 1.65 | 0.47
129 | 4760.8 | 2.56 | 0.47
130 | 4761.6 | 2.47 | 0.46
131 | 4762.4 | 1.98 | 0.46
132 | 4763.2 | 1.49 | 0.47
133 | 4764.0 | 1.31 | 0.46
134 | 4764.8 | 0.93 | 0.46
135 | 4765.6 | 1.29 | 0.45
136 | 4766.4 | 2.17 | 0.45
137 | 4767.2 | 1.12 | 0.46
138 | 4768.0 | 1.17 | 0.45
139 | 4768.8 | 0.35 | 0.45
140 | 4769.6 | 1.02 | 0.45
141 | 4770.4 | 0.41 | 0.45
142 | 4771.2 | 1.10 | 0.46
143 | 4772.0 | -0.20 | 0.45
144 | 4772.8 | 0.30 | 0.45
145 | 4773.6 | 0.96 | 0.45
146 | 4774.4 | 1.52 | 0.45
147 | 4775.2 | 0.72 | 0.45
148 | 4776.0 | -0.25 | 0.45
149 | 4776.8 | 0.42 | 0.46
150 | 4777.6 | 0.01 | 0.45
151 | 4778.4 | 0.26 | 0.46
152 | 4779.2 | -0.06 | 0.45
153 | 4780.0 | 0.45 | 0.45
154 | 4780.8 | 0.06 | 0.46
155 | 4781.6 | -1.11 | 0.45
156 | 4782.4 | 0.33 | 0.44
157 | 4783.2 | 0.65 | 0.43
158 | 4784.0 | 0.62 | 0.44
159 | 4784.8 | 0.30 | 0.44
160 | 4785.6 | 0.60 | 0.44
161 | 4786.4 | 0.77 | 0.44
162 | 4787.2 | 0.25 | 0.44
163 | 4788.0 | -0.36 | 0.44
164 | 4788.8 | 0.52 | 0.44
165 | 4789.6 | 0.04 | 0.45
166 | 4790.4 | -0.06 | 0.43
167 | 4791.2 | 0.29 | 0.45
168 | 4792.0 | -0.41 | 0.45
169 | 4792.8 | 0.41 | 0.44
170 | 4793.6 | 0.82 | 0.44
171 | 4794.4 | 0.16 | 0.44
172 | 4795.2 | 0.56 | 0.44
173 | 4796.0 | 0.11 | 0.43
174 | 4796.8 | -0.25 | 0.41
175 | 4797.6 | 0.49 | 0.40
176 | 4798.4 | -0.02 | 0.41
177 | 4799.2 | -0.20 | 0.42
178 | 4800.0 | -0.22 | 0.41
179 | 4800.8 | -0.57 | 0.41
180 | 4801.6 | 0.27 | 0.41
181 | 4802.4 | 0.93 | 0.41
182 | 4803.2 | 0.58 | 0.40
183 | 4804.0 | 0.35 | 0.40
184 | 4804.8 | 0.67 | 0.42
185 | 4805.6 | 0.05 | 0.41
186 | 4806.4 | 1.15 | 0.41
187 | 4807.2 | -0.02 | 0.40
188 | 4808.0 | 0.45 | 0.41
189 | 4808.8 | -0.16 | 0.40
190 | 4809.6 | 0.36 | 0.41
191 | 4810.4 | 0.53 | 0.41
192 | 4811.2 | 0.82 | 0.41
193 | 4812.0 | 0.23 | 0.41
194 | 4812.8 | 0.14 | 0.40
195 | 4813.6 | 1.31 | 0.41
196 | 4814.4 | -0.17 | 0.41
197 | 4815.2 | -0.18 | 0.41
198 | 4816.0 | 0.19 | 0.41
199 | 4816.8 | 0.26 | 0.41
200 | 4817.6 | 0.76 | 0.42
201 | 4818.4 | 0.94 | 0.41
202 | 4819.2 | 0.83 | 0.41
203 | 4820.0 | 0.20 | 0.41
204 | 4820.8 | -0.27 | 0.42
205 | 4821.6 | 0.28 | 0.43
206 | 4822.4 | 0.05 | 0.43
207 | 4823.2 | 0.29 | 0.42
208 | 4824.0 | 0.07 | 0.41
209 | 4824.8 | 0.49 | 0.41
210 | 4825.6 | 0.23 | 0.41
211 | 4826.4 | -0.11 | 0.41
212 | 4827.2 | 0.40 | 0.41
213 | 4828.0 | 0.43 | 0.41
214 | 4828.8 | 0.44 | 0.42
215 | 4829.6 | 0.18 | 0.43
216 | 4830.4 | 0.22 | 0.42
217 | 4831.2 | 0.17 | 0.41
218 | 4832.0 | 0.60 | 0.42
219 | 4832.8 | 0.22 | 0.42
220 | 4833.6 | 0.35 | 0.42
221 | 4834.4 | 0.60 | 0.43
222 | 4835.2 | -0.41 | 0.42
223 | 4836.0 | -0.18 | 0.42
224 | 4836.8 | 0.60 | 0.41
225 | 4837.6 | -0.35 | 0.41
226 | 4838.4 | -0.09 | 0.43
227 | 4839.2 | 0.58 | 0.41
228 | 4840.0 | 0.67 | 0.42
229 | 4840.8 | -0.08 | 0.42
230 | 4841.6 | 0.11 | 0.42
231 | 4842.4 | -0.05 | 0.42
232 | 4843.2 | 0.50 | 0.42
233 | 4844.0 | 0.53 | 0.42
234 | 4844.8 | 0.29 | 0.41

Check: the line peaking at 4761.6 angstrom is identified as C III] 1909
